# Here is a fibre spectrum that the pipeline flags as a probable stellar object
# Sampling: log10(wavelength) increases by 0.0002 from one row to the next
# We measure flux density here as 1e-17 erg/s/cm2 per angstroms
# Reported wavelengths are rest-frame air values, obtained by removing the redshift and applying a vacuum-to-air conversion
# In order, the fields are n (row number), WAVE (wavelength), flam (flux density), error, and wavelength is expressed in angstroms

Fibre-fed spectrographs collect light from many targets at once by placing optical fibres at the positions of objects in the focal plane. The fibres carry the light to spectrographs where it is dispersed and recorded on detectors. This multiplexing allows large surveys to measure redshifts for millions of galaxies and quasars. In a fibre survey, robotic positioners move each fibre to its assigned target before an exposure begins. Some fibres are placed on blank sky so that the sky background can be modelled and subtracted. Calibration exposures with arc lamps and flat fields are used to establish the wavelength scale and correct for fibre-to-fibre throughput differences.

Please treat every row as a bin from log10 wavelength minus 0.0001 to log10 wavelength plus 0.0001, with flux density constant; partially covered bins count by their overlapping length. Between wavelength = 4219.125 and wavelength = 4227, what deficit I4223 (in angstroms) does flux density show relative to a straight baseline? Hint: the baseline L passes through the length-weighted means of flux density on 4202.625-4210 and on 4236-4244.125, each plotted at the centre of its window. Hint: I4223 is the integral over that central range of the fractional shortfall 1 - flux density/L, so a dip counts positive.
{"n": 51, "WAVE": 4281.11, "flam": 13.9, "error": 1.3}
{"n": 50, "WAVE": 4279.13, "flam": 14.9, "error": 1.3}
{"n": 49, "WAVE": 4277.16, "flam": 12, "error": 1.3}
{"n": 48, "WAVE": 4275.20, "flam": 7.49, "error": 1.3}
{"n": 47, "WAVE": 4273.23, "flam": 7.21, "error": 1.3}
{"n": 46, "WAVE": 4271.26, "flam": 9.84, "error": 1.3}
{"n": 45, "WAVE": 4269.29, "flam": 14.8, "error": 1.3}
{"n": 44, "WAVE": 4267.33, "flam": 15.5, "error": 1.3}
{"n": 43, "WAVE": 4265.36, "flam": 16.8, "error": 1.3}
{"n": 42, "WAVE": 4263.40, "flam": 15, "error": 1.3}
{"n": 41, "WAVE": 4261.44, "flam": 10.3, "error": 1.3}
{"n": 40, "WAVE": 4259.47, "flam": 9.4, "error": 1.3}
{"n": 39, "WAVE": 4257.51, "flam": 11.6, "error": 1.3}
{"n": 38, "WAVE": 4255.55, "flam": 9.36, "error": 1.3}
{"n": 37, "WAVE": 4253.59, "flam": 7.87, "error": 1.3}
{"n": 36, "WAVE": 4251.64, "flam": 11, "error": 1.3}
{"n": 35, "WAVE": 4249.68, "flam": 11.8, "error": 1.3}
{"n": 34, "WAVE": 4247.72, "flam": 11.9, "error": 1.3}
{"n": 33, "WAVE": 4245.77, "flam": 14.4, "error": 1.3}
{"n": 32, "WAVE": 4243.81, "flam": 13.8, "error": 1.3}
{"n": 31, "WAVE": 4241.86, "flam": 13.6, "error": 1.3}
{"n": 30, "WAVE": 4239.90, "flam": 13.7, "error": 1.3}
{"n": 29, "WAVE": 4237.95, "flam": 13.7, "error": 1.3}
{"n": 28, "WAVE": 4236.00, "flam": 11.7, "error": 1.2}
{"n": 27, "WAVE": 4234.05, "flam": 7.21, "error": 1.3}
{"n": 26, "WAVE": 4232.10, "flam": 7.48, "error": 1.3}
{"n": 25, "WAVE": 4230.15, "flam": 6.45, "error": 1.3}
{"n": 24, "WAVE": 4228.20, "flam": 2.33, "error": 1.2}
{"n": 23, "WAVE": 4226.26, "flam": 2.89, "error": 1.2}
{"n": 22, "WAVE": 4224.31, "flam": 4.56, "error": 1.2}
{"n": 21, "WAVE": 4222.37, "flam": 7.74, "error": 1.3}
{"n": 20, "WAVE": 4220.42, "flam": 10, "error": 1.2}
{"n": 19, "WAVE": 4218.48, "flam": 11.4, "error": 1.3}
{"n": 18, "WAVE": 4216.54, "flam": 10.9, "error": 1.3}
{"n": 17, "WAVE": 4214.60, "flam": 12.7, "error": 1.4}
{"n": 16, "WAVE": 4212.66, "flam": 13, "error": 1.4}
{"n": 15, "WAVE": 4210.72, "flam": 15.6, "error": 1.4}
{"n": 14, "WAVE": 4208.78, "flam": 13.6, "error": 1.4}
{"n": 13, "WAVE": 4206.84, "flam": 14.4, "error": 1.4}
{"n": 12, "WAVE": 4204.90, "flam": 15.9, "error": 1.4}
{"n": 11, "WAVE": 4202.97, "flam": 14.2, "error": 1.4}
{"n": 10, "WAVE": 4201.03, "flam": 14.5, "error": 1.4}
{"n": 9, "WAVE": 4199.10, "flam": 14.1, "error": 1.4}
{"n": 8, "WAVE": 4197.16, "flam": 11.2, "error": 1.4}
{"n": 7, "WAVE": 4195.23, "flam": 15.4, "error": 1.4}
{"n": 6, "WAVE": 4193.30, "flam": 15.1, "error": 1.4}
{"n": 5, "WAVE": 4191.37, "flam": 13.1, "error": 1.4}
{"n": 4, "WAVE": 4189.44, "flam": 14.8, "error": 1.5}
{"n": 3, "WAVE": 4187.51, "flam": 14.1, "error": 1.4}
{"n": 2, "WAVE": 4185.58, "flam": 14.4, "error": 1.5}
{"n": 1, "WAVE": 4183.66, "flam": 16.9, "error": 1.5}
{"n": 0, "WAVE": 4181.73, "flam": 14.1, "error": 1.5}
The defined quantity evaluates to 4.2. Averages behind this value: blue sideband 14.6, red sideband 13.5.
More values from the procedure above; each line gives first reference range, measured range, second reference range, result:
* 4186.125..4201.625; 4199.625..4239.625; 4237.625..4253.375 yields 8.4 angstroms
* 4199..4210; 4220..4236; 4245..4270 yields 8.5 angstroms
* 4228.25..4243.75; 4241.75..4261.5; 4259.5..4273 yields 0.5 angstroms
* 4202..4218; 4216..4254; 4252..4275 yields 8.5 angstroms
